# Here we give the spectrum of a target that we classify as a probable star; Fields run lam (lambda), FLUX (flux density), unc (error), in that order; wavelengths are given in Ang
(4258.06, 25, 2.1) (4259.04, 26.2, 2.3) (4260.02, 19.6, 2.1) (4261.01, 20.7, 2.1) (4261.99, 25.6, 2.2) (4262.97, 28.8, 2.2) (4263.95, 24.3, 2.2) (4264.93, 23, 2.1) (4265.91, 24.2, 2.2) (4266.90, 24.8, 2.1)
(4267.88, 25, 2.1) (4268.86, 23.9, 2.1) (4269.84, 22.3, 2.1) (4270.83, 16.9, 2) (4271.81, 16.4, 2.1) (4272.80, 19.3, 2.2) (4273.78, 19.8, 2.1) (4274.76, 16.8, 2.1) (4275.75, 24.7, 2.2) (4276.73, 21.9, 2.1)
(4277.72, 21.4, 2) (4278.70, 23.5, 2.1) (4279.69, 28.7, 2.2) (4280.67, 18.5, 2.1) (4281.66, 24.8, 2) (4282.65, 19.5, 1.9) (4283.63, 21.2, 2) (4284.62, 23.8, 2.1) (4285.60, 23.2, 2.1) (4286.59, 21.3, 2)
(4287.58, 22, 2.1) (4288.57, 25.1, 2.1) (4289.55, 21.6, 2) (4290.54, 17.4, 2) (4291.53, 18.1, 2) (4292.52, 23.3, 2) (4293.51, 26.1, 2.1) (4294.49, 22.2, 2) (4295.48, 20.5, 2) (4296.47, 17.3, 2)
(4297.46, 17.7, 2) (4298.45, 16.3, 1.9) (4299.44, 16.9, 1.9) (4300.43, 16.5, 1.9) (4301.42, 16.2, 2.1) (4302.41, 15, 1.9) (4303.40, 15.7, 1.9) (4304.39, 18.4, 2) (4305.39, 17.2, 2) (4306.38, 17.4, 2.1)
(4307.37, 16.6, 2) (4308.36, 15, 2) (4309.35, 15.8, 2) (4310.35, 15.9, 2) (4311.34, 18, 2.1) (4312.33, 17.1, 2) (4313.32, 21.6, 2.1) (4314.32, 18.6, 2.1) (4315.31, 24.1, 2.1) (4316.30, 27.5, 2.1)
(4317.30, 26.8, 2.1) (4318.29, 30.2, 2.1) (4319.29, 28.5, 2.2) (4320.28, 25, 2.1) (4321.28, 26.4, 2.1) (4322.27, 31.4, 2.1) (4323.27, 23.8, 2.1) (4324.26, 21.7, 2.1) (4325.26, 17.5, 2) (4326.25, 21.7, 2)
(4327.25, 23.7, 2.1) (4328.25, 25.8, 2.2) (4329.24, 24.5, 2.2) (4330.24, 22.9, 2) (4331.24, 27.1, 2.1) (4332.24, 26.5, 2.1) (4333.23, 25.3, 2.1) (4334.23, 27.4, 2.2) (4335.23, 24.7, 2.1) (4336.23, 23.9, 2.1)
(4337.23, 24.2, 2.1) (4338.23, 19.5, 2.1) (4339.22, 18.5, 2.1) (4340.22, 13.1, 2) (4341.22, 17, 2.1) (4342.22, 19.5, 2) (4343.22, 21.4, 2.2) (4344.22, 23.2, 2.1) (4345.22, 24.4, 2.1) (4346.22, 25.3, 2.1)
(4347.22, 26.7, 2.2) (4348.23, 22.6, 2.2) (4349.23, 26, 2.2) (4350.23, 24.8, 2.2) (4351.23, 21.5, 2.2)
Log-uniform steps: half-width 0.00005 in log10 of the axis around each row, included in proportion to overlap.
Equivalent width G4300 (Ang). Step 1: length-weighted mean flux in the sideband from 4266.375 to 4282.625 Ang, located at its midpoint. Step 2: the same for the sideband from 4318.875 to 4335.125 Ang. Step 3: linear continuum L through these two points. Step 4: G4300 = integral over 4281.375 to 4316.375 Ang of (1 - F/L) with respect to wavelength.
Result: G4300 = 5.59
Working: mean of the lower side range 21.7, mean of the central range 19.5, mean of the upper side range 24.9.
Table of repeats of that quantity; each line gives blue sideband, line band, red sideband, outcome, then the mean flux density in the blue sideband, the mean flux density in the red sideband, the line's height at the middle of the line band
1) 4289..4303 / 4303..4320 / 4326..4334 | 1.1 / 19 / 24.9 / 21.6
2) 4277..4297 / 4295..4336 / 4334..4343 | -0.4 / 22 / 20.7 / 21.3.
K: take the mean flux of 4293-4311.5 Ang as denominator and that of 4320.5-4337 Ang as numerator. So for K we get 1.40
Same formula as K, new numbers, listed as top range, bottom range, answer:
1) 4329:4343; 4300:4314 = 1.32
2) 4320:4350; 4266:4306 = 1.14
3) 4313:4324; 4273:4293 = 1.18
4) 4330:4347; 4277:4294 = 1.01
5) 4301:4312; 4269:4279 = 0.81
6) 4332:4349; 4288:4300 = 1.12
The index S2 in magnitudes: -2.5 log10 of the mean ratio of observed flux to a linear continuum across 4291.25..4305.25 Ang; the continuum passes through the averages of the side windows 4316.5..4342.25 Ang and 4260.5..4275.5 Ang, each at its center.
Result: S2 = 0.232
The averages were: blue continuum 22.1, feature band 18.6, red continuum 23.8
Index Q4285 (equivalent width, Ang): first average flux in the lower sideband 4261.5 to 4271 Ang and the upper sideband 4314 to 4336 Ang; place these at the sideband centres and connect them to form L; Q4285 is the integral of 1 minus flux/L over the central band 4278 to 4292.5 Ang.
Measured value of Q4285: 1.4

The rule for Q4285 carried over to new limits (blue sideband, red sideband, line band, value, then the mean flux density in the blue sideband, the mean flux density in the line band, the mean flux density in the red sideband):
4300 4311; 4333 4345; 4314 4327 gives -4.4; 16.4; 24.9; 21.5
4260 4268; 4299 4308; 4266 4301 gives -1.3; 24.2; 21.1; 16.6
